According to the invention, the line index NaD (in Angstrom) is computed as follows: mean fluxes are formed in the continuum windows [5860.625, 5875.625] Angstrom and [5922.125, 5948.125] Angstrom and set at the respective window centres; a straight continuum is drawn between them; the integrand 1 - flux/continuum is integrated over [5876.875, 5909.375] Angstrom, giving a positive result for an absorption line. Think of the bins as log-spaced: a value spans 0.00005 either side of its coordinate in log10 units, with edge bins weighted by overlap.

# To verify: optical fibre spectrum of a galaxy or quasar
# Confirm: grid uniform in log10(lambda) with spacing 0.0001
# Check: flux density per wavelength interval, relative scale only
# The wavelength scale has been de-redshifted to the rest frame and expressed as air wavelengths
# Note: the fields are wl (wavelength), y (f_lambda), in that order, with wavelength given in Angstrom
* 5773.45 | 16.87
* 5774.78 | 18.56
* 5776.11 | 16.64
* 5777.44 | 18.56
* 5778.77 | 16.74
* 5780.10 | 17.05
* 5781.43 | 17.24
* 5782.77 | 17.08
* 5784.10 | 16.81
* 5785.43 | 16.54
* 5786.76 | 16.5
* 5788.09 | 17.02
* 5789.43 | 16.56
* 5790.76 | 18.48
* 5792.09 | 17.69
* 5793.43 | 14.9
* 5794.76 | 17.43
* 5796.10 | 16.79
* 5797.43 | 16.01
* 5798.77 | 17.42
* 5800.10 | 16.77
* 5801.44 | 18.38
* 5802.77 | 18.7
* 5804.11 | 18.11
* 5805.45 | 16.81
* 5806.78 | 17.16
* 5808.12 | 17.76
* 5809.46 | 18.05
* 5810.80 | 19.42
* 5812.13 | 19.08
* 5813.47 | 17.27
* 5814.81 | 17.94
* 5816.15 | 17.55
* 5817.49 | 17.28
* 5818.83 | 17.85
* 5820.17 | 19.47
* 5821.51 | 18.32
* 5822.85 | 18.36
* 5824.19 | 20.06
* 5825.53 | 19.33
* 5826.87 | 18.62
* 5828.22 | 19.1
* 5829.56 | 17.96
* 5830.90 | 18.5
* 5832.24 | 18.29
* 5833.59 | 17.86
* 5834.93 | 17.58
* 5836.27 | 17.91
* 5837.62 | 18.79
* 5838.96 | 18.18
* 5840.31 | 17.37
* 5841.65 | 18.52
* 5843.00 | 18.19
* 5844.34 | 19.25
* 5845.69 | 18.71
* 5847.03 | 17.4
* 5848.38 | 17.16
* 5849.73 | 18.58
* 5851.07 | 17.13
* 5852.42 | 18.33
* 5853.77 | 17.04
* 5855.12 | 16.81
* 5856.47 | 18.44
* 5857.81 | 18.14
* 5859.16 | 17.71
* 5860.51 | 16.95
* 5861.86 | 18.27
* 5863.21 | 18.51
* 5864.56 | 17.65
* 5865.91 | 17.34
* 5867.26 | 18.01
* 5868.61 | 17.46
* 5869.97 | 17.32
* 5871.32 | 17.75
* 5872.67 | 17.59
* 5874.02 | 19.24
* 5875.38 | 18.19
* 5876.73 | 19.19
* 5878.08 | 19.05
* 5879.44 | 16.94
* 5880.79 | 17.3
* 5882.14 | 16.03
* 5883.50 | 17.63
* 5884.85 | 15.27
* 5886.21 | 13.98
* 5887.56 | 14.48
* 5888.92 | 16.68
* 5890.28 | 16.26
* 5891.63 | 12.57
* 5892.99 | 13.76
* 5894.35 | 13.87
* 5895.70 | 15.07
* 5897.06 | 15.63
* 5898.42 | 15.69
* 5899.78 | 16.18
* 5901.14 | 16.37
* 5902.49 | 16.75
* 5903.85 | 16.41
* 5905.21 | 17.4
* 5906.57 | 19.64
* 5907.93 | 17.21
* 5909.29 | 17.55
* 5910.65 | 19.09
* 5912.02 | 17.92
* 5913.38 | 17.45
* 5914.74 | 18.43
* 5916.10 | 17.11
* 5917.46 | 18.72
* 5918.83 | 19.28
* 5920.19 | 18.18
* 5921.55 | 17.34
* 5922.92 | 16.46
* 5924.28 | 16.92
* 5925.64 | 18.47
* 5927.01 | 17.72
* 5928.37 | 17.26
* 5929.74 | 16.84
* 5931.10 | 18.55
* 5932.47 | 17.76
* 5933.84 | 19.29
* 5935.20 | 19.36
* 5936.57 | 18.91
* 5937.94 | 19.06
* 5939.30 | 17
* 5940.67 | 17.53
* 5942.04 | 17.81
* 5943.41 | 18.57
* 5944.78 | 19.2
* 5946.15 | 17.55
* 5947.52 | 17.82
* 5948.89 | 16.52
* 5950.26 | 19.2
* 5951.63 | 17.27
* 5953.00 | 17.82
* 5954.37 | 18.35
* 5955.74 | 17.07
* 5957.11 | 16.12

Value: 3.2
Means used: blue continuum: 17.9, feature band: 16.2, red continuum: 18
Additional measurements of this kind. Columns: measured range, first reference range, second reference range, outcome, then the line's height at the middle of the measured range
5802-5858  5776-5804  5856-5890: -2.9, 17.3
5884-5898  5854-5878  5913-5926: 2.4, 17.9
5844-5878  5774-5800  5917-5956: -0.8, 17.5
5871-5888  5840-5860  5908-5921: 0.8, 18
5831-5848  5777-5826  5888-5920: -0.9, 17.3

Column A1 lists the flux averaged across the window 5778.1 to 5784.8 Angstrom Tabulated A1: 17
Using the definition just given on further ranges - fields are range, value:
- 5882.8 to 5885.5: 16.5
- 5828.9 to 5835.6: 18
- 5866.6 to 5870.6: 17.6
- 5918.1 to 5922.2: 18.3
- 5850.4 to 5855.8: 17.3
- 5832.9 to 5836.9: 17.8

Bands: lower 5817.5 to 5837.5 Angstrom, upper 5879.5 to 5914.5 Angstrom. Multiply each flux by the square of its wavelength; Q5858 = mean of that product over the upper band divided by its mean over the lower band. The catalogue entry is 0.9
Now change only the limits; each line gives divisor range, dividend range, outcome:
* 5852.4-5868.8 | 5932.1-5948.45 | 1.06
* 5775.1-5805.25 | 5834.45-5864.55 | 1.07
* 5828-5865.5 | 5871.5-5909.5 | 0.93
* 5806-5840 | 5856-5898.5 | 0.94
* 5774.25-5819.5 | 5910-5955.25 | 1.08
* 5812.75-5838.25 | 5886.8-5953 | 0.98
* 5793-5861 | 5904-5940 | 1.04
